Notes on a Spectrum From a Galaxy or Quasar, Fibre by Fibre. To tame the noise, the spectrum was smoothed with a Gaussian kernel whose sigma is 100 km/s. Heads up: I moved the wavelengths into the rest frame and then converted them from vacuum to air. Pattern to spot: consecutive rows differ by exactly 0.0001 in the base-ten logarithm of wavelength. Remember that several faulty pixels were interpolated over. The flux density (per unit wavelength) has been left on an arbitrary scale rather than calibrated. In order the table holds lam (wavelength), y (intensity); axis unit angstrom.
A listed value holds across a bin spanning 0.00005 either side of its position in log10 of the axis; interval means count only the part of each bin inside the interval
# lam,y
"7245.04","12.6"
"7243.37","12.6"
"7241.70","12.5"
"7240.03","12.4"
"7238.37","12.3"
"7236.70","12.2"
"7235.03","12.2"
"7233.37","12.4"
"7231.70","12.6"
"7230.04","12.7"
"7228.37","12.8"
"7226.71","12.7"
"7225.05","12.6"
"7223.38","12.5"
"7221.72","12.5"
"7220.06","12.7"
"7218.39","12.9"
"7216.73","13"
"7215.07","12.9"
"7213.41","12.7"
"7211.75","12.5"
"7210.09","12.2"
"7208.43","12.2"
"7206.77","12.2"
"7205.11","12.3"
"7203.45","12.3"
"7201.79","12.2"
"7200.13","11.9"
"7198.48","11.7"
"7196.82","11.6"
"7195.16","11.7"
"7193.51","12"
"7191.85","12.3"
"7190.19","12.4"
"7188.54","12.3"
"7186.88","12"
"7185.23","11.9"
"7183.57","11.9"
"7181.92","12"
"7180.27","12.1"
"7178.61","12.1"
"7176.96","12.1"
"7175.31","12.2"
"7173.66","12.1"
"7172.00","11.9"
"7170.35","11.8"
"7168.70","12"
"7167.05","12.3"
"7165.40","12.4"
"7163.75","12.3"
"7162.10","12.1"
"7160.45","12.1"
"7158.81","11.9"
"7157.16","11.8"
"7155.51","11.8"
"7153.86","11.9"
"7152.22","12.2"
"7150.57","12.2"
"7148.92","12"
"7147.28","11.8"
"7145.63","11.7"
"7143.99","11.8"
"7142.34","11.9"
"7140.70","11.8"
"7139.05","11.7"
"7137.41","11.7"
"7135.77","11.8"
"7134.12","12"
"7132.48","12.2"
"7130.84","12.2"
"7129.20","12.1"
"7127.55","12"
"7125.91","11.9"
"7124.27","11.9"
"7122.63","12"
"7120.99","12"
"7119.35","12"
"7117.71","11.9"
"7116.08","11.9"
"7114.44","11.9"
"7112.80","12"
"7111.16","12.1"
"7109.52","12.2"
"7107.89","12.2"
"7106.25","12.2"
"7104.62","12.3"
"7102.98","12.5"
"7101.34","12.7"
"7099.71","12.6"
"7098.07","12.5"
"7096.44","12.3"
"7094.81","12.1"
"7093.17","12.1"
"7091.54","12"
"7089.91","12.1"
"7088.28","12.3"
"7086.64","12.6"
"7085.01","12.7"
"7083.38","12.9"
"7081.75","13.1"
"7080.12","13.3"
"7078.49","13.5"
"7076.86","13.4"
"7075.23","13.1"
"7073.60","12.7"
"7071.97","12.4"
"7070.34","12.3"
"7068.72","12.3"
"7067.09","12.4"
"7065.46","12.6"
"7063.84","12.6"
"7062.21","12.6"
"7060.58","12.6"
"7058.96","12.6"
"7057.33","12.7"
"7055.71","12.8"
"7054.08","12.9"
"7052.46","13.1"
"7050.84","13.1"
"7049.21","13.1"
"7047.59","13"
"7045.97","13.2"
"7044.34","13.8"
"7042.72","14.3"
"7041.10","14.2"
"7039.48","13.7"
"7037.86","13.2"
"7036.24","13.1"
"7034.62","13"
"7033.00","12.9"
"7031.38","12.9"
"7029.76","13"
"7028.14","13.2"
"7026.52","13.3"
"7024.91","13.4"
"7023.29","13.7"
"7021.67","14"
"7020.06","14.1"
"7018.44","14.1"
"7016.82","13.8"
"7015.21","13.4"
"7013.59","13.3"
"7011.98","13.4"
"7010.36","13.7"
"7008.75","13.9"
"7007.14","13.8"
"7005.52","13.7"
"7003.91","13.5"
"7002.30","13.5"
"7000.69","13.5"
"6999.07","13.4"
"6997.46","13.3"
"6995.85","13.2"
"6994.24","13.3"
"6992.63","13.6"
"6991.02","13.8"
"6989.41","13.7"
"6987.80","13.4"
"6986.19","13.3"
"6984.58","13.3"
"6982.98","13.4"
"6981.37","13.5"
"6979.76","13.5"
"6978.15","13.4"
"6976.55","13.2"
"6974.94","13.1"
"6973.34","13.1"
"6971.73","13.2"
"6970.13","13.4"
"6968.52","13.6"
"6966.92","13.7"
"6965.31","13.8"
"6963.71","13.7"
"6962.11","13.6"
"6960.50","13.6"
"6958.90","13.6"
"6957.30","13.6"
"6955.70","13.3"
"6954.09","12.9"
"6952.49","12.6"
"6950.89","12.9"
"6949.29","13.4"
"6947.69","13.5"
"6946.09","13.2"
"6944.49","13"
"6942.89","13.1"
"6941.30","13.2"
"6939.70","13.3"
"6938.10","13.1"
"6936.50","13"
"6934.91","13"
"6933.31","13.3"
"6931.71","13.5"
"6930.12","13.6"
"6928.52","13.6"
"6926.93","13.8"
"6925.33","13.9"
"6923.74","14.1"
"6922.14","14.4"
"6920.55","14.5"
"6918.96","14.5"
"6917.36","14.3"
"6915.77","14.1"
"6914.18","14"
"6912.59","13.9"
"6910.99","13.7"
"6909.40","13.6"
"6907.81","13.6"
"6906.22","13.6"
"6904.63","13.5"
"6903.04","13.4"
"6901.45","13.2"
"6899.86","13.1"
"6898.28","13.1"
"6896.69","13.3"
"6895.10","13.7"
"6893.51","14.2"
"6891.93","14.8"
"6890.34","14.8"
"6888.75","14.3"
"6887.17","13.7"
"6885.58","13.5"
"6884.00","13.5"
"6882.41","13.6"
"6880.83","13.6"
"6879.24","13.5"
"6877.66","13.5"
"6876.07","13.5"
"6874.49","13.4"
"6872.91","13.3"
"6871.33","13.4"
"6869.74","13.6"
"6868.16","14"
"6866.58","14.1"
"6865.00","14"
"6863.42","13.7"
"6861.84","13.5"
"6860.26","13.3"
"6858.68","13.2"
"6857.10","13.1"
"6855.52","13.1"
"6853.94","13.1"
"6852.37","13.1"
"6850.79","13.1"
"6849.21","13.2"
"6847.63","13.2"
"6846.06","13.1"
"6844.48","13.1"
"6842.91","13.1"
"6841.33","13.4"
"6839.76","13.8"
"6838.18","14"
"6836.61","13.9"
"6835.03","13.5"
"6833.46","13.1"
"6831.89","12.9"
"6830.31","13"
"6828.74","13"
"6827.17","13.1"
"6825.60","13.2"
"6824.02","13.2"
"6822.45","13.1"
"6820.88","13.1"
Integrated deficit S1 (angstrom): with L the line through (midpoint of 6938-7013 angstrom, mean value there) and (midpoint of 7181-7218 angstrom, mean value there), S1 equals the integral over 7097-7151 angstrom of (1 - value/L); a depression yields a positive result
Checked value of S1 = 2.4 angstrom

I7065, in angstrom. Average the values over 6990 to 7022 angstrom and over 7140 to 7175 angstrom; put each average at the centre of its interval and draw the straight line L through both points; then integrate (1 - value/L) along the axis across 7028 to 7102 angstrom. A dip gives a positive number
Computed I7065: 0.7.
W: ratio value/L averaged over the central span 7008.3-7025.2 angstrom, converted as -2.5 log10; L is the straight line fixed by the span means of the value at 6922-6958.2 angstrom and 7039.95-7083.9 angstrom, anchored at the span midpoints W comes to -0.05 mag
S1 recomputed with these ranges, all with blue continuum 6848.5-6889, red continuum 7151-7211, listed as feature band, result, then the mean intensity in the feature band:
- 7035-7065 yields -1.1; 13.1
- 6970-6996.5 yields -0.8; 13.4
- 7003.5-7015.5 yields -0.7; 13.6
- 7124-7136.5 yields 0.3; 12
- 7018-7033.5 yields -0.8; 13.5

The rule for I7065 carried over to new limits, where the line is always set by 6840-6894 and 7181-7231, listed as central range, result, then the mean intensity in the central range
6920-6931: -0.5 angstrom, 14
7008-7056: -1.8 angstrom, 13.4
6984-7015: -1.0 angstrom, 13.5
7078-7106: 0.4 angstrom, 12.5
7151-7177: 0.9 angstrom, 12.1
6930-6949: 0.1 angstrom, 13.2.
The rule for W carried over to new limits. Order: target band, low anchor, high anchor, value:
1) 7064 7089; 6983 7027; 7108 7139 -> -0.01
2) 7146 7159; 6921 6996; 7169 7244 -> 0.05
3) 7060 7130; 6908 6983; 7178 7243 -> 0.04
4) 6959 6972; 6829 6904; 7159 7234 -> -0.04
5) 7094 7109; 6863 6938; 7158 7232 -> 0.03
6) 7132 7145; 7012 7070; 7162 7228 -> 0.07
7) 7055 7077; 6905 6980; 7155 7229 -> 0.02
